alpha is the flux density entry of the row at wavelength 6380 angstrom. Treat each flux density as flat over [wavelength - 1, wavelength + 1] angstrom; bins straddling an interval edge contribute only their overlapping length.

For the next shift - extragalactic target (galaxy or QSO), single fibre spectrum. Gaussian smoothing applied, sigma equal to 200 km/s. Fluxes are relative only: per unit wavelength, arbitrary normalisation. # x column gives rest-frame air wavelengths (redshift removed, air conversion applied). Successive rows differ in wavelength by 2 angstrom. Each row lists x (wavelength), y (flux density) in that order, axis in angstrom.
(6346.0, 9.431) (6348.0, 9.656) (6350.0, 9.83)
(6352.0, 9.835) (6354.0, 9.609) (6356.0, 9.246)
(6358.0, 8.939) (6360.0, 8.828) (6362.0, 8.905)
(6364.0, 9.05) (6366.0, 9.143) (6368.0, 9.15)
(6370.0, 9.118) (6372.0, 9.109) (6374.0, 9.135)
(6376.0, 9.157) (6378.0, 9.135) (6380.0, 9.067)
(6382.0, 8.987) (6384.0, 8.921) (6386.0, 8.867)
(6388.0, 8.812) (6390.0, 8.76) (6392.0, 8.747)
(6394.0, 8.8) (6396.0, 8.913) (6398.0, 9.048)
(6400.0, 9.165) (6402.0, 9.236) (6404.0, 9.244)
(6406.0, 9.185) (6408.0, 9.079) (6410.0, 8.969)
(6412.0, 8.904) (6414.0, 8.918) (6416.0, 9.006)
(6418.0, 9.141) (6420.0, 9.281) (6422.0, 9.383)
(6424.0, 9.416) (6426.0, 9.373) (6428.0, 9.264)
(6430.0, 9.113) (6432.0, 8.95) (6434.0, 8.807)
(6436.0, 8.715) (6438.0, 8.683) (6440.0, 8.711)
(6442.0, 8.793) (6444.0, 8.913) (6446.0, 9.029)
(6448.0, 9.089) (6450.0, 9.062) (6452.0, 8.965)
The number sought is 9.067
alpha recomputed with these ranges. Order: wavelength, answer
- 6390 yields 8.76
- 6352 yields 9.835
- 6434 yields 8.807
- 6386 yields 8.867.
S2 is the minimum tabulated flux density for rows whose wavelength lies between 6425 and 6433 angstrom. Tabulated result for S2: 8.95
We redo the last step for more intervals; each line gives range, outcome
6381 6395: 8.747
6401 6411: 8.969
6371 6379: 9.109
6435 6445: 8.683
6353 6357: 9.246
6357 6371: 8.828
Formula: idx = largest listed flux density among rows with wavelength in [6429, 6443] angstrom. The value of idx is 9.113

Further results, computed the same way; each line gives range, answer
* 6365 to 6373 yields 9.15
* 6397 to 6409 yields 9.244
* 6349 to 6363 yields 9.835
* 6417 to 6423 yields 9.383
